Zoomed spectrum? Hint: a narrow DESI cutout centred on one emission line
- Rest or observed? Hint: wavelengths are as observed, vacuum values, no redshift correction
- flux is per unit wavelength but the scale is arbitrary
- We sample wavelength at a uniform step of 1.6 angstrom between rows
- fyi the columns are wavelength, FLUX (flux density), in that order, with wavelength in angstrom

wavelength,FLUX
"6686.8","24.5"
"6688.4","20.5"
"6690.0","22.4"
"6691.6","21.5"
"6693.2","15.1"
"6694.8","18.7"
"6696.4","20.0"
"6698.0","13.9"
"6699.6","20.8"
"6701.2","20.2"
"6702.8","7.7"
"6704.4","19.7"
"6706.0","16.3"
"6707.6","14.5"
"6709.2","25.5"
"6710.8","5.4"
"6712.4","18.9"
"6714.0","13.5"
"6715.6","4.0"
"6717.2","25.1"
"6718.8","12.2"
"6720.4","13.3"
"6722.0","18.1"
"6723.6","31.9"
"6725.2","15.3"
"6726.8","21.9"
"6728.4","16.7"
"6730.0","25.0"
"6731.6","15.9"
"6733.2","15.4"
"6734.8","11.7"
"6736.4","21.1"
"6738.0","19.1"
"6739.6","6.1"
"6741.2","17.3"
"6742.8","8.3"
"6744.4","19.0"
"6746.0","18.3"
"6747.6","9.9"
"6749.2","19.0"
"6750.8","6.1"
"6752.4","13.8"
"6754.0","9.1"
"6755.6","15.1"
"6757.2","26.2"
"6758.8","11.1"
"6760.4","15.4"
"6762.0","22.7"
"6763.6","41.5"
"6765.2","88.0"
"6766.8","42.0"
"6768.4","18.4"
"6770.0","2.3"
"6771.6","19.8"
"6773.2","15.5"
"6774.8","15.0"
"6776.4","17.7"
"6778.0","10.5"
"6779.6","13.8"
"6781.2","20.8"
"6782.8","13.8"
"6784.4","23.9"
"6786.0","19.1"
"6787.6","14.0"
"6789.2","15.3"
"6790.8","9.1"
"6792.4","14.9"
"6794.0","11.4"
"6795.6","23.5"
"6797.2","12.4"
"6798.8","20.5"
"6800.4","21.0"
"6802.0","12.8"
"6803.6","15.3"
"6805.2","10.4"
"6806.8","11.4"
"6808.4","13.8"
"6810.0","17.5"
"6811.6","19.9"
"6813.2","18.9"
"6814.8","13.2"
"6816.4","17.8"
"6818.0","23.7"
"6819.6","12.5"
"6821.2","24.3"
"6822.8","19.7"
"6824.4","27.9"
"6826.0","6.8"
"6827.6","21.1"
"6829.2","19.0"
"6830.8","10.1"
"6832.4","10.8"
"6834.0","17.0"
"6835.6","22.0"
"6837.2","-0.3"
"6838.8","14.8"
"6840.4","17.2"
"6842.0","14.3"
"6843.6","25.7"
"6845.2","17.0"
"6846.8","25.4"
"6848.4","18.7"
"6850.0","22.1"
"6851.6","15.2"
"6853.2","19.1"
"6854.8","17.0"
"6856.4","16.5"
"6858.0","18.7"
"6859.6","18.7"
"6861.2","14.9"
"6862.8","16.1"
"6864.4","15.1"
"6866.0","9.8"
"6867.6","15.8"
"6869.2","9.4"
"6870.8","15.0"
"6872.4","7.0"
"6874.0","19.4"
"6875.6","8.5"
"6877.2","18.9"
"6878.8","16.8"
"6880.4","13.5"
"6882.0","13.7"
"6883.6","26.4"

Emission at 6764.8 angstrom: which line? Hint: H-gamma 4340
